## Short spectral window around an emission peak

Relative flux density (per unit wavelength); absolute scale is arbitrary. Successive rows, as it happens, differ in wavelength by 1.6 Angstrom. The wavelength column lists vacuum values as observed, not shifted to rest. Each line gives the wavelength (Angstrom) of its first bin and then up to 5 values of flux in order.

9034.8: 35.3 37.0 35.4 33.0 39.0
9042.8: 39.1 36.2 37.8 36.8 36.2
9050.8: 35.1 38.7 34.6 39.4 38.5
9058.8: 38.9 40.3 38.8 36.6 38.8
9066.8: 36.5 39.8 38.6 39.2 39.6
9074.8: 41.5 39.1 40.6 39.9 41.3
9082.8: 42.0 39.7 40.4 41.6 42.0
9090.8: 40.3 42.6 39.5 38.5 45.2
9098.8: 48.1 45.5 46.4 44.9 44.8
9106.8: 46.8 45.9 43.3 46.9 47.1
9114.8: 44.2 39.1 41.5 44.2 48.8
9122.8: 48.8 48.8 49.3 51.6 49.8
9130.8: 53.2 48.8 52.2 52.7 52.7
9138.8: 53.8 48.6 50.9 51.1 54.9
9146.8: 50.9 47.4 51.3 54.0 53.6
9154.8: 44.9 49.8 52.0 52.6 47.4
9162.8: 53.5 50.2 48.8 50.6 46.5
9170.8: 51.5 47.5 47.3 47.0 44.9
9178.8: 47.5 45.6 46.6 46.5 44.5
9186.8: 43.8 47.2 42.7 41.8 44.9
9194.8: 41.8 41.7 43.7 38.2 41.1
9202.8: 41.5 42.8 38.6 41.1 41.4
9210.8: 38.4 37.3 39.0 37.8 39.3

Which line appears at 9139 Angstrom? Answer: Mg II 2798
